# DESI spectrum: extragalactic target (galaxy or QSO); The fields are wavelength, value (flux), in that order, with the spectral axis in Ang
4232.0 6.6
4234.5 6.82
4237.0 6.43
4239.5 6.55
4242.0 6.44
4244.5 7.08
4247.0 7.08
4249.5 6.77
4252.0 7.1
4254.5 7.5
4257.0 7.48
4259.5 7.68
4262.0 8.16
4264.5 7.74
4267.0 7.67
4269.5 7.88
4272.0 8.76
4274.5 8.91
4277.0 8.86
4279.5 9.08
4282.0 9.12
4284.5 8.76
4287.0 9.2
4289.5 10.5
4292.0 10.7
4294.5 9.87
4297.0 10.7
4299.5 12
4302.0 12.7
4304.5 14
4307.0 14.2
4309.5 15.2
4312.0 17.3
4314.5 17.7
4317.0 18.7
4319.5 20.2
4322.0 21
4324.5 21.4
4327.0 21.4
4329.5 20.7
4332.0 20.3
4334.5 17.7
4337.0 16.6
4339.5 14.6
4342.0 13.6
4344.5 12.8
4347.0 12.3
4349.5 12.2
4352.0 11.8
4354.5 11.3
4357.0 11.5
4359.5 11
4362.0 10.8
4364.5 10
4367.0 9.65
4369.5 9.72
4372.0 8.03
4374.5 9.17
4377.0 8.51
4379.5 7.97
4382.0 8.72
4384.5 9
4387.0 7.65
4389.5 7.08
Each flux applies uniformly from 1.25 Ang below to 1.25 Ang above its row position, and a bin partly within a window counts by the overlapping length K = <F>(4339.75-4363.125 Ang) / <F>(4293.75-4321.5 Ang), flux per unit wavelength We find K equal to 0.8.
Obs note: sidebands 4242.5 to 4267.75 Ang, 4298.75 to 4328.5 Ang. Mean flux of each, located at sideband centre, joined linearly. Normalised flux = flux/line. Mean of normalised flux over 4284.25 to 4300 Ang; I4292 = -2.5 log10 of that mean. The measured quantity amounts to 0.31 mag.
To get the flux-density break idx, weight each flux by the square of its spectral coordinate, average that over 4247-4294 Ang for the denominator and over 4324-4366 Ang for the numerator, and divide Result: 1.8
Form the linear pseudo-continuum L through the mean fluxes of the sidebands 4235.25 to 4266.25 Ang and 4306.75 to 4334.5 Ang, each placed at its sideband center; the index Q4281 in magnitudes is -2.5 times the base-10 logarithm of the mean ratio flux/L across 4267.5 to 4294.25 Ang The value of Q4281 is 0.315 mag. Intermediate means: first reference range 7.17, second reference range 19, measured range 9.16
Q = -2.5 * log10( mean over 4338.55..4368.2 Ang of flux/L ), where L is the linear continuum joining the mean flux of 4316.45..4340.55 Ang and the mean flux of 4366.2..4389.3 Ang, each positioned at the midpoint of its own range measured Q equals 0.18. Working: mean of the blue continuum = 19.3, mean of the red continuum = 8.62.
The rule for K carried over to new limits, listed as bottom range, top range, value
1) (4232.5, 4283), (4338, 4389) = 1.38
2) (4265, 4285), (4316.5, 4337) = 2.33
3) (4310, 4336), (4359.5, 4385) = 0.47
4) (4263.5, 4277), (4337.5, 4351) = 1.61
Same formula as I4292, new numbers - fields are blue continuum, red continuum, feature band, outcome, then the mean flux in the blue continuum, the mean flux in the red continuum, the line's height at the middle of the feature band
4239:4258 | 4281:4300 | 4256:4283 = 0.029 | 7.01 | 10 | 8.53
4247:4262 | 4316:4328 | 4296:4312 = 0.258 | 7.36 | 20.6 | 17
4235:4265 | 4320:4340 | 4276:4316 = 0.204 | 7.14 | 19.4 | 14.2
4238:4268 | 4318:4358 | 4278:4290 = 0.142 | 7.26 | 16.3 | 10.5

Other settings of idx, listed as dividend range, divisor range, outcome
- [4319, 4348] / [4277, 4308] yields 1.67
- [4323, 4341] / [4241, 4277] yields 2.56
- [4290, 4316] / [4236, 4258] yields 1.98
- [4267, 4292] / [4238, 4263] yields 1.28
